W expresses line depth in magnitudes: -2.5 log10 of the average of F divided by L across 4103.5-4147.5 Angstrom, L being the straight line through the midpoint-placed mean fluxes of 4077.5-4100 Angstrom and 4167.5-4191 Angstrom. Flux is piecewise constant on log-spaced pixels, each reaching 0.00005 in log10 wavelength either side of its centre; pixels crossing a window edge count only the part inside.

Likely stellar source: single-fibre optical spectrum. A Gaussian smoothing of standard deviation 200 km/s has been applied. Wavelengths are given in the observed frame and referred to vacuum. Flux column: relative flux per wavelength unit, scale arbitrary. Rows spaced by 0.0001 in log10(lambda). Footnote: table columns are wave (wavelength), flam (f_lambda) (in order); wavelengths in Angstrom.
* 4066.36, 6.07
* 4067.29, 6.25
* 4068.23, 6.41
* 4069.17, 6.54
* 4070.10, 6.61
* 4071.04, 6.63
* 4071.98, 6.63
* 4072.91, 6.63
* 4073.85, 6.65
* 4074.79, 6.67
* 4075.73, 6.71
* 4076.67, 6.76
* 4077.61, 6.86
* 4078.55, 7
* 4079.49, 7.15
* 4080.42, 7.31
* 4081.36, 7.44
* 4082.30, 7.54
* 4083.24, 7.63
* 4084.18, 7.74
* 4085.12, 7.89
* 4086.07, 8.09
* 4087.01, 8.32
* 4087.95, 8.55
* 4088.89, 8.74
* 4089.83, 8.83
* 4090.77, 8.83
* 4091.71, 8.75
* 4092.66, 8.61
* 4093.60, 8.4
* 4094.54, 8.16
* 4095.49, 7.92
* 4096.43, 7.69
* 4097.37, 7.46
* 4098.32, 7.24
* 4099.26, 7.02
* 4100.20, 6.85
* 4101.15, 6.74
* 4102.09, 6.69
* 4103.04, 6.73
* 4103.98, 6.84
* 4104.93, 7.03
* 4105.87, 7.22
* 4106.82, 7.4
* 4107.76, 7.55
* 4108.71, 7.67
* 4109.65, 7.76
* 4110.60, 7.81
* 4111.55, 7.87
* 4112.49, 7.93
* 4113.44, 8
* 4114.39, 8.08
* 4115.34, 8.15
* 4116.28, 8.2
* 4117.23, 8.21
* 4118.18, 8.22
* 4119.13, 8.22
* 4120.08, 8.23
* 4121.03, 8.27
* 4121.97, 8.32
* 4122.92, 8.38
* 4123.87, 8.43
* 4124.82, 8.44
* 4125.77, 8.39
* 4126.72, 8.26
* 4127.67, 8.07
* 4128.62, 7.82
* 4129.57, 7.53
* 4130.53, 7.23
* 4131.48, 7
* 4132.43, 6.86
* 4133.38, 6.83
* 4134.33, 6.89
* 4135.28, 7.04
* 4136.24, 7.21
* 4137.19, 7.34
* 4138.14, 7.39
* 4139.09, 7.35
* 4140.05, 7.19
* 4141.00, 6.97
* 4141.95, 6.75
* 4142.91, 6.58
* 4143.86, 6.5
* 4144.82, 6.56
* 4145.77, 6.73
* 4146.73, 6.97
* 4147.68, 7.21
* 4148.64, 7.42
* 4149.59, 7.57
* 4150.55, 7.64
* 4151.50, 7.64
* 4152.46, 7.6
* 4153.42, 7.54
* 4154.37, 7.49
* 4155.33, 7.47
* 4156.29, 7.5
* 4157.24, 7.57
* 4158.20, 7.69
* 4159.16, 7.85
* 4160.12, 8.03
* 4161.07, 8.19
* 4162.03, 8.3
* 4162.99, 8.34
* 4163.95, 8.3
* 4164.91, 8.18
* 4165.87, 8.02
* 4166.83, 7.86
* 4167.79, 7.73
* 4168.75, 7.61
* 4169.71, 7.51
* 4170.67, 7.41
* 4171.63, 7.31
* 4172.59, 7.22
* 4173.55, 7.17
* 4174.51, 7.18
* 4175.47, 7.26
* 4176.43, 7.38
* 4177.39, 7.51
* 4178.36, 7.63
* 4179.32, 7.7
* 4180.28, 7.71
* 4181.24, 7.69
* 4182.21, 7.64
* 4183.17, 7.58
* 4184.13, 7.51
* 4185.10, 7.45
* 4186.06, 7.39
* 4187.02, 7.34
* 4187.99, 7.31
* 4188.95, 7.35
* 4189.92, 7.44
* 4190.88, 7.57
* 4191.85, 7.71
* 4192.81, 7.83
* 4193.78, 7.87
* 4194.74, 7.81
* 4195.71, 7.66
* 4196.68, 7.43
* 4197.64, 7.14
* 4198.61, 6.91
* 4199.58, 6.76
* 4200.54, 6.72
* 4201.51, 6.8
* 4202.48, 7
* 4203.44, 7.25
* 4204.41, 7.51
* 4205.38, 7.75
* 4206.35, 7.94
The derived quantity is 0.02 mag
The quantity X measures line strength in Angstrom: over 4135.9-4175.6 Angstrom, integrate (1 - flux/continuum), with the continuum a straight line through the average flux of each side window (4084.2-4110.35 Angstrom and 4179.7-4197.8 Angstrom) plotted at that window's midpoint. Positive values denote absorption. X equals 0.83 Angstrom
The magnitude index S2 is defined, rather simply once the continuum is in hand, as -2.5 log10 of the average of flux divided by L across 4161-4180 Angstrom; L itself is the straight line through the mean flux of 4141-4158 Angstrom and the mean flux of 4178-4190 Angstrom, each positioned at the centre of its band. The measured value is -0.04 mag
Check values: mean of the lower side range 7.22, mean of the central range 7.68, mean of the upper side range 7.52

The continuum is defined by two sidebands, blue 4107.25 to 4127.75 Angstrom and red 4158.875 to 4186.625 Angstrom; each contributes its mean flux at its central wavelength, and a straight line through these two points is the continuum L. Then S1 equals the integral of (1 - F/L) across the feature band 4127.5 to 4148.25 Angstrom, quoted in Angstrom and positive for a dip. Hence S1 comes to 2.3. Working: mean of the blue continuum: 8.11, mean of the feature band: 7.08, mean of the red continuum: 7.68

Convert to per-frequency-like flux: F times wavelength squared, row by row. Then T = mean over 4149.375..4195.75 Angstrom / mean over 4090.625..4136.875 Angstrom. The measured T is 1.02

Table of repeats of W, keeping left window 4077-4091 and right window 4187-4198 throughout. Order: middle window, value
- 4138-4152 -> 0.09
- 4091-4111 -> 0.04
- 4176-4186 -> 0.00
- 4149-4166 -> -0.03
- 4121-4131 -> -0.05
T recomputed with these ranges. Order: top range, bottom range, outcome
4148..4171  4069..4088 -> 1.12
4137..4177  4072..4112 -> 1.02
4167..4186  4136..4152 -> 1.07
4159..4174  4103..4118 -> 1.04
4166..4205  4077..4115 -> 1.01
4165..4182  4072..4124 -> 1.02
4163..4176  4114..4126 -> 0.94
